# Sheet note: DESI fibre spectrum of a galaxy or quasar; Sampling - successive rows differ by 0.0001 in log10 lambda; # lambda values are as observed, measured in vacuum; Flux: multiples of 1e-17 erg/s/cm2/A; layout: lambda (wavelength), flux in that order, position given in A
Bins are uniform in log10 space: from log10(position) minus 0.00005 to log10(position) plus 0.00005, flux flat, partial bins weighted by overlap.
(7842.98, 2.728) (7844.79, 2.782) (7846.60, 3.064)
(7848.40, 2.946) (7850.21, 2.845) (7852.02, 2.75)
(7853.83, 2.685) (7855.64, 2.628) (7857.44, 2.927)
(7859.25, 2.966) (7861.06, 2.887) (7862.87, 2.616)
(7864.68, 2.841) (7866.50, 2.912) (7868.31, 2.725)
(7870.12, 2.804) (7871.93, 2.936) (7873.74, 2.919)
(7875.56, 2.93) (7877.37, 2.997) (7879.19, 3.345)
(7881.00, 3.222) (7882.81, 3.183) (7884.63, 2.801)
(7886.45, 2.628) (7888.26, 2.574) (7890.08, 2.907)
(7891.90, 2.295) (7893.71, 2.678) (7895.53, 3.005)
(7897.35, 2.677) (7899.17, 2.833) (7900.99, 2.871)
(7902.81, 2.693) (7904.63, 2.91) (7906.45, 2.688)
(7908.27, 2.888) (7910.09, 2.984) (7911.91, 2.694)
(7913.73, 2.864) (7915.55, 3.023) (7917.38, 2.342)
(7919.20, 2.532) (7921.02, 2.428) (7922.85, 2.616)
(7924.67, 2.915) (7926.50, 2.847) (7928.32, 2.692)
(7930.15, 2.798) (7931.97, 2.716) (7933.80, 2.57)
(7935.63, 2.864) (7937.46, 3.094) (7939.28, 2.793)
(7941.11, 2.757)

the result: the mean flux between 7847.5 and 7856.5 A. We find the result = 2.77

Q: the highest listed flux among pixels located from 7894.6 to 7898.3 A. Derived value 3.005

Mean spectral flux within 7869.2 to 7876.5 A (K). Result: 2.9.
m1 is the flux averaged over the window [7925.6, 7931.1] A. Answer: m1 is 2.78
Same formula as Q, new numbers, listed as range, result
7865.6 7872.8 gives 2.936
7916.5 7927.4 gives 2.915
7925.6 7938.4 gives 3.094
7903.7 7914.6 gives 2.984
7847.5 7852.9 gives 2.946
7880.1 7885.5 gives 3.222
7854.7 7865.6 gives 2.966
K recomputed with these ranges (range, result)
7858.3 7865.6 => 2.82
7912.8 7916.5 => 2.93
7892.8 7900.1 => 2.8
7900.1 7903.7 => 2.78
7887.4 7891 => 2.74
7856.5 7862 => 2.93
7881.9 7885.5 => 2.99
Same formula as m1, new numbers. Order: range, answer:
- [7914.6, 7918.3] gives 2.68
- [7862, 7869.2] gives 2.77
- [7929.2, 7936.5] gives 2.73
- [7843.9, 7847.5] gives 2.92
